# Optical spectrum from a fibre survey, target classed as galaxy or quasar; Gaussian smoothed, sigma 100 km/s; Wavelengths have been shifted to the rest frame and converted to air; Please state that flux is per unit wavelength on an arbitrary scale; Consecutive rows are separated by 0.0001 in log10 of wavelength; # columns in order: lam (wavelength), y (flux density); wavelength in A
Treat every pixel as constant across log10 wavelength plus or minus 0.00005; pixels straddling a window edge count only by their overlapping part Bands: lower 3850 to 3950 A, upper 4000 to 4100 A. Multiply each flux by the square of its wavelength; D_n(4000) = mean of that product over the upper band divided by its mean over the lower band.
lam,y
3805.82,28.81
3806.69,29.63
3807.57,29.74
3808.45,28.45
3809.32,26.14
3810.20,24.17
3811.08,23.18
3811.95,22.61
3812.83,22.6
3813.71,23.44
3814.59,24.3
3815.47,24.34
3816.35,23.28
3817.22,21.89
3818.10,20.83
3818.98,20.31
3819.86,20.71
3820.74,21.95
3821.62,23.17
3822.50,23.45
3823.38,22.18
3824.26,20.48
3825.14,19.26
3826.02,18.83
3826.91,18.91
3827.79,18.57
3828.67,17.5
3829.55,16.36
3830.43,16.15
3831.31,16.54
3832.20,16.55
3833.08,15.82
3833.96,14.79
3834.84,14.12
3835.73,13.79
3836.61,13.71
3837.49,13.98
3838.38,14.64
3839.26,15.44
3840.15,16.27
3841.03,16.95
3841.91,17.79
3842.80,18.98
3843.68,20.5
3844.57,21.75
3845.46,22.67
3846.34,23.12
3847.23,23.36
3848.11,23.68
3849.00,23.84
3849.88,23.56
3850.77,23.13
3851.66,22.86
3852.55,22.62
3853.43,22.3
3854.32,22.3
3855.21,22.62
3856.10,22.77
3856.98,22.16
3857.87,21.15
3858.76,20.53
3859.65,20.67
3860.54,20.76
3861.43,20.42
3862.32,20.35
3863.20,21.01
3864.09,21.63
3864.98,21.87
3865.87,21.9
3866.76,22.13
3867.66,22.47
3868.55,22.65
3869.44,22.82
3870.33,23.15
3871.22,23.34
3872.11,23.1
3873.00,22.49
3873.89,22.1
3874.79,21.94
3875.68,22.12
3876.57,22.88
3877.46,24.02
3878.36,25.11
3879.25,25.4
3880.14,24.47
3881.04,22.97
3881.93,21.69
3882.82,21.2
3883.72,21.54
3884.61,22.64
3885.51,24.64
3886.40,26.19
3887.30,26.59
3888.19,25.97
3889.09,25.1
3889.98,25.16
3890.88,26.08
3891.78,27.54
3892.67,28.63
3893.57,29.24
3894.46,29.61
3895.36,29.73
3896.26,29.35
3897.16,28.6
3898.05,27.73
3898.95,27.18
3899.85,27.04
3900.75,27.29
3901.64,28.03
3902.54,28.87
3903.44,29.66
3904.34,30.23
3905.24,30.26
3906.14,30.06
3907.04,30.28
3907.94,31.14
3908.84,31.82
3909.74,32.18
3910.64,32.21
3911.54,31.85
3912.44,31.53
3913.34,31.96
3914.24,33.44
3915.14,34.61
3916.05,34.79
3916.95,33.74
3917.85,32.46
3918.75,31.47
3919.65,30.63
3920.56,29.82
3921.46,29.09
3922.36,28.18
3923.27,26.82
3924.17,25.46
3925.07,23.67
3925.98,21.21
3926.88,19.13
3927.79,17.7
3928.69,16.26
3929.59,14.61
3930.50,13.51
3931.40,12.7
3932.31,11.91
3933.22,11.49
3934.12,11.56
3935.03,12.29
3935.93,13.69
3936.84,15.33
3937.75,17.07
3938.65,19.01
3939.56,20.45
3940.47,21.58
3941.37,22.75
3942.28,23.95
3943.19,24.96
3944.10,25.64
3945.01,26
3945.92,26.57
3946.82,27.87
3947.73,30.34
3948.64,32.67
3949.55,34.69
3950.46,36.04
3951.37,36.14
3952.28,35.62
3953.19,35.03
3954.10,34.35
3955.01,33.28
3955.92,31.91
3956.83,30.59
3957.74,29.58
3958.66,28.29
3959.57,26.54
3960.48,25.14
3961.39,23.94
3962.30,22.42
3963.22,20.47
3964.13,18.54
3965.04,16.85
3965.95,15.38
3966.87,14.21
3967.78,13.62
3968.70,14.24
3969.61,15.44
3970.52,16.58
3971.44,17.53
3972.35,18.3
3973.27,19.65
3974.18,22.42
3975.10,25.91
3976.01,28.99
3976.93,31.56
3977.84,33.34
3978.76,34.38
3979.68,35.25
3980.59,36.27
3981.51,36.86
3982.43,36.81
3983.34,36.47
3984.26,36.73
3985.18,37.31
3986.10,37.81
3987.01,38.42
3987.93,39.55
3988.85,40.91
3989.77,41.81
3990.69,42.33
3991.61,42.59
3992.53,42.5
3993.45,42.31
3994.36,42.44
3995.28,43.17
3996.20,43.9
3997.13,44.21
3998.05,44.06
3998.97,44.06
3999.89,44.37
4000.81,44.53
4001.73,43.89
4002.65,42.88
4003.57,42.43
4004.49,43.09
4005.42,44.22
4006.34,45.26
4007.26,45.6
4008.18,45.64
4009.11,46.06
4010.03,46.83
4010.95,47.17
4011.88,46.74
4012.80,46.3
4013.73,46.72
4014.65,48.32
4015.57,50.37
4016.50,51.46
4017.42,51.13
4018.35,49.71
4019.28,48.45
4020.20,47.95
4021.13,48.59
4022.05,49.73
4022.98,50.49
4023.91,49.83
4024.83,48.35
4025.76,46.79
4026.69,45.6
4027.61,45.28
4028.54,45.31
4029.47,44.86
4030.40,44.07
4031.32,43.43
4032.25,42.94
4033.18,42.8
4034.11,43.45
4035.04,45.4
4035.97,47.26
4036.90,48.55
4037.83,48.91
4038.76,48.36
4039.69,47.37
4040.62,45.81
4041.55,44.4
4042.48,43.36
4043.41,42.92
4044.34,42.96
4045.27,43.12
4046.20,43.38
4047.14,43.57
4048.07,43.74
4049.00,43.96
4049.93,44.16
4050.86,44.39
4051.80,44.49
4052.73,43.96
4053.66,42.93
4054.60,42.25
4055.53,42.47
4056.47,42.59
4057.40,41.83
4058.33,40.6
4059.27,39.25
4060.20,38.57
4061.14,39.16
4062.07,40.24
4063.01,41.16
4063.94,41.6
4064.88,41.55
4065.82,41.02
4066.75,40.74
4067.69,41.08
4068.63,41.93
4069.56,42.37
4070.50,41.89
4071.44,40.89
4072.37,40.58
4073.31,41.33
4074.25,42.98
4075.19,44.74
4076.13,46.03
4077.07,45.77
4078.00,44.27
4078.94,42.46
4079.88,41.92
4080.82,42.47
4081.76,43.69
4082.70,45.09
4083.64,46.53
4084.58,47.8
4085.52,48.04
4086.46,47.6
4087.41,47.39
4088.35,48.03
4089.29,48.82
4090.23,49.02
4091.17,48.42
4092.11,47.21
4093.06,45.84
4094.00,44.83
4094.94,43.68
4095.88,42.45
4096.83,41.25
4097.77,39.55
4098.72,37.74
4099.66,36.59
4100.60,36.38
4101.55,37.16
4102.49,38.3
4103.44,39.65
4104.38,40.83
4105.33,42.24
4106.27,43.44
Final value 2.0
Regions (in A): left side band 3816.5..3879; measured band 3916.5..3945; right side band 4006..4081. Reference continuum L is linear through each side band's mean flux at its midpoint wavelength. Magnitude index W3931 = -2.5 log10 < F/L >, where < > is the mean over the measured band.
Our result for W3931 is 0.391 mag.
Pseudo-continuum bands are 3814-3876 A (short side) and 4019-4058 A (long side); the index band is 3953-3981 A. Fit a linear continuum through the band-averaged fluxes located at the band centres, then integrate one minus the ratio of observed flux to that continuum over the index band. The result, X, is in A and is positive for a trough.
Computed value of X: 8.8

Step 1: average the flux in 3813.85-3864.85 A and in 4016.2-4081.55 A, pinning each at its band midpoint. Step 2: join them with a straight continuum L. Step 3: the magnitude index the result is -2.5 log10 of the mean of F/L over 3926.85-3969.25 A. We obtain 0.40 mag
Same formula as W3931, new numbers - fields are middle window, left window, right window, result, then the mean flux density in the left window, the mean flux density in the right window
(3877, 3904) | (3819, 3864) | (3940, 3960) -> -0.085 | 19.7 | 29.7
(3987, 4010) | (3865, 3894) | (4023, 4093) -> -0.159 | 23.9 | 44.2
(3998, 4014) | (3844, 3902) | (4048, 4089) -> -0.213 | 23.9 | 43.1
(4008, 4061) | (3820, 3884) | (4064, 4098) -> -0.160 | 20.7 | 44.1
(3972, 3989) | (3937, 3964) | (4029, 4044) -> 0.028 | 27.4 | 45.2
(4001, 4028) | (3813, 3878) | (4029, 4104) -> -0.231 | 20.6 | 43.4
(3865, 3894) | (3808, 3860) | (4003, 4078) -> 0.082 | 20.5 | 44.6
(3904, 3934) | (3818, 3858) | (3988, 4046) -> 0.175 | 19.6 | 45.5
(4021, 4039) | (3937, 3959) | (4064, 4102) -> -0.233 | 28.3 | 43.4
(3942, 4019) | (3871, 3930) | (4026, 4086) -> 0.031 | 26.9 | 43.5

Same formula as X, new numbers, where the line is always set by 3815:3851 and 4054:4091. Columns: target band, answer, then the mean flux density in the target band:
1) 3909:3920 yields -2.04 A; 32.6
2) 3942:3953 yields 0.20 A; 30.3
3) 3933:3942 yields 3.94 A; 16.8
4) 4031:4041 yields -1.58 A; 45.8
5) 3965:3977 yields 5.12 A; 19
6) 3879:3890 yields 0.19 A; 24.1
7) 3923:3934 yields 4.30 A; 17.5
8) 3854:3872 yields 0.38 A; 21.9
